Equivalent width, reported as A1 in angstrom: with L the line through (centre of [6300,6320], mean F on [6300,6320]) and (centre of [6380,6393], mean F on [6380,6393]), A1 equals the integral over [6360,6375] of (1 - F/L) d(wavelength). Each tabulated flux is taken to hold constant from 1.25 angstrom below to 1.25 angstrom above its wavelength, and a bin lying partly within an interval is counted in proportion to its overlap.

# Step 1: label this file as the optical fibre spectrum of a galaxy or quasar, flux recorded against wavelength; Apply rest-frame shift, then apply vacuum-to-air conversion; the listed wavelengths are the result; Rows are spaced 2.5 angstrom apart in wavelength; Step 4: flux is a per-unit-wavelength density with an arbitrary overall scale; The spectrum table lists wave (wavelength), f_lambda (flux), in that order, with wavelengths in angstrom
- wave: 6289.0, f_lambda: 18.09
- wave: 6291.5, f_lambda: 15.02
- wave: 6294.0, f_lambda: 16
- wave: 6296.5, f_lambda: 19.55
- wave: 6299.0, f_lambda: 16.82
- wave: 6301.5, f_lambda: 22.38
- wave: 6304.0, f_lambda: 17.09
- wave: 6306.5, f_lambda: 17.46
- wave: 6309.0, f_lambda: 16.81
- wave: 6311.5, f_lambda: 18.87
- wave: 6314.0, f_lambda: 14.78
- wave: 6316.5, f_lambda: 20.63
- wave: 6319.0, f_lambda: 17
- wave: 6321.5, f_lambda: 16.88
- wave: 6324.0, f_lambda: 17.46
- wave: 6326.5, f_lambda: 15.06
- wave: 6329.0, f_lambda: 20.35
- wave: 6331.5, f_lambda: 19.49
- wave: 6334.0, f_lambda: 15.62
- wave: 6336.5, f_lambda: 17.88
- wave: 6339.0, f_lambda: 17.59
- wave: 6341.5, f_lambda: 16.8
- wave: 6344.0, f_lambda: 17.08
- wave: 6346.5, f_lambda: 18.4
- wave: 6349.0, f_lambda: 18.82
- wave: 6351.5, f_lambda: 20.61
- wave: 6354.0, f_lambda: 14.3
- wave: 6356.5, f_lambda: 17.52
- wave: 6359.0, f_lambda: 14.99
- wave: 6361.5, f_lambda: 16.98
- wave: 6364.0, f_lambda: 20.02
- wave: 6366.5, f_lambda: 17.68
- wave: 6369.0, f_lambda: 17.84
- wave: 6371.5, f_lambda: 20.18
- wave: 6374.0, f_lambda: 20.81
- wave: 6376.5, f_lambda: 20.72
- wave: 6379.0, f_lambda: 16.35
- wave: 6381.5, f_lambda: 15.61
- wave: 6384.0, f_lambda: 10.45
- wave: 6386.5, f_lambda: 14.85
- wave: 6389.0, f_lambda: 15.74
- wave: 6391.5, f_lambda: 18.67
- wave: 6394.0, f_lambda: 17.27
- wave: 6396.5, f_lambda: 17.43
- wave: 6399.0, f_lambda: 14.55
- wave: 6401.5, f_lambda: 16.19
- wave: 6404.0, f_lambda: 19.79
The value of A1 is -2.8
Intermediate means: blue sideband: 18.1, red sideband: 15.1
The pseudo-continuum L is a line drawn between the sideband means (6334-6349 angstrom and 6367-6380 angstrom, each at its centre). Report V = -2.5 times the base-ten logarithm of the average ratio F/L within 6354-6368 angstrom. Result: 0.08 mag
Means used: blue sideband 17.5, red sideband 19.1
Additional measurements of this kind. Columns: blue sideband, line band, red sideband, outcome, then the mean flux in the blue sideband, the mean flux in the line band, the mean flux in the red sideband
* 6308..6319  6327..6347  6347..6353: 0.06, 17.7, 17.8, 19.3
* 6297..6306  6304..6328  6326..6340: 0.06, 18.7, 17.2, 17.8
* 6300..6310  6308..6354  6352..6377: 0.04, 18.4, 17.7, 18.1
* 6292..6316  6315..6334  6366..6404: -0.02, 17.8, 17.9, 17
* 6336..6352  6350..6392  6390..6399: 0.03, 18.1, 17.2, 17.3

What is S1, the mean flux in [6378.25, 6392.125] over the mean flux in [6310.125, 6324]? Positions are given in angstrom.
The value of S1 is 0.9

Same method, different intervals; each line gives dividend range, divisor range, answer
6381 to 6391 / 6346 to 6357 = 0.80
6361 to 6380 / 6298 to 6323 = 1.06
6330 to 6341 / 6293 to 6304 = 0.95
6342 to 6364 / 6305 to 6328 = 1.01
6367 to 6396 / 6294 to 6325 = 0.96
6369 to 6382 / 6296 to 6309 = 1.02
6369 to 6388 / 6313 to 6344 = 0.98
